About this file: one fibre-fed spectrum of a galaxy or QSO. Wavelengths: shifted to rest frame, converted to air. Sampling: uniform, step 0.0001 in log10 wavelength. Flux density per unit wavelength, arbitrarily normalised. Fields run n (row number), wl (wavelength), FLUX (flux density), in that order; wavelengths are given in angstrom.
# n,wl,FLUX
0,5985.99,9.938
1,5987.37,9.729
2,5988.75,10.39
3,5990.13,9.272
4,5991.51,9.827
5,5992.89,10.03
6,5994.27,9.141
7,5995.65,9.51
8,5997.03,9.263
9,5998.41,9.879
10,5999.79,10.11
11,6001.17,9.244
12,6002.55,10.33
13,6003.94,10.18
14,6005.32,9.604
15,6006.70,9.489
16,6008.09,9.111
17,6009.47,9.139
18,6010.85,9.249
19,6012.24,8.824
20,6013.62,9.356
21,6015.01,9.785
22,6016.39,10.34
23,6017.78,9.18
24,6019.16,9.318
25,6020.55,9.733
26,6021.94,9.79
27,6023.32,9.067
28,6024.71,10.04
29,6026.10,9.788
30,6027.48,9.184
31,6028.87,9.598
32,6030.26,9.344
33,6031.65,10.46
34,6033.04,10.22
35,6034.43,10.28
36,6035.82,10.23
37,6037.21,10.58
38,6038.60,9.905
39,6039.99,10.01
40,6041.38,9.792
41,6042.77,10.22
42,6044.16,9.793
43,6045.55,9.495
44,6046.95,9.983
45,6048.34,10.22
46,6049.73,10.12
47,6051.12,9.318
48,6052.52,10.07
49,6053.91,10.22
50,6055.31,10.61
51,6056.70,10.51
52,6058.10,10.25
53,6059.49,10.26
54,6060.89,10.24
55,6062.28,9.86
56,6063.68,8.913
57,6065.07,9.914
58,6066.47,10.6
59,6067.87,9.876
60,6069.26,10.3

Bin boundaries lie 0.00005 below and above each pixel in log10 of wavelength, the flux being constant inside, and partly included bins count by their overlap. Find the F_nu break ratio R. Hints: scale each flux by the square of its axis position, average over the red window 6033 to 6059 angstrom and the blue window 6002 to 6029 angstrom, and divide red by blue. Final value 1.07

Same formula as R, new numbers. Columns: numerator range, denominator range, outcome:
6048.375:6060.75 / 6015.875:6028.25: 1.07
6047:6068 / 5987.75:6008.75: 1.06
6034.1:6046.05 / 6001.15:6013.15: 1.07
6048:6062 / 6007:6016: 1.11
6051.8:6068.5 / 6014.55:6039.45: 1.04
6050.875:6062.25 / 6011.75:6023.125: 1.08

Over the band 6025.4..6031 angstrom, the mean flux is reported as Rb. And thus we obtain 9.49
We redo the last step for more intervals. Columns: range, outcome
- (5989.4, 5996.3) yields 9.56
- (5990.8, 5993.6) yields 9.92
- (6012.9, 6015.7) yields 9.57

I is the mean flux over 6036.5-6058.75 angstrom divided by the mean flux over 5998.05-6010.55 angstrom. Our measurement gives 1.0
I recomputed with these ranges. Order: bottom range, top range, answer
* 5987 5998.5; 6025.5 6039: 1.03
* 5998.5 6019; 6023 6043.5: 1.04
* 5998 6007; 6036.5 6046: 1.01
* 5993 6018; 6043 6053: 1.03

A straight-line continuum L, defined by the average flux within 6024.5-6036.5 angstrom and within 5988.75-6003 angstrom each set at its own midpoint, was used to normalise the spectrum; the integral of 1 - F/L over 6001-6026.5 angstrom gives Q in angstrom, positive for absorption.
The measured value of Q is 0.6 angstrom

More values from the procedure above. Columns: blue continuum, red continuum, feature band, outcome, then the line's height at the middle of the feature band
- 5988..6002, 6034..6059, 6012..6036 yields 0.5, 9.91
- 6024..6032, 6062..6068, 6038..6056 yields -0.4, 9.76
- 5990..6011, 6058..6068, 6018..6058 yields -0.4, 9.83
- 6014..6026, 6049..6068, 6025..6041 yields -0.3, 9.79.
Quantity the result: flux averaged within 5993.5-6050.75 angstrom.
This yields 9.73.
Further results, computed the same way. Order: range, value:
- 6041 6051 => 9.92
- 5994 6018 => 9.55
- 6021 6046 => 9.88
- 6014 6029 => 9.62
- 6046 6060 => 10.1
